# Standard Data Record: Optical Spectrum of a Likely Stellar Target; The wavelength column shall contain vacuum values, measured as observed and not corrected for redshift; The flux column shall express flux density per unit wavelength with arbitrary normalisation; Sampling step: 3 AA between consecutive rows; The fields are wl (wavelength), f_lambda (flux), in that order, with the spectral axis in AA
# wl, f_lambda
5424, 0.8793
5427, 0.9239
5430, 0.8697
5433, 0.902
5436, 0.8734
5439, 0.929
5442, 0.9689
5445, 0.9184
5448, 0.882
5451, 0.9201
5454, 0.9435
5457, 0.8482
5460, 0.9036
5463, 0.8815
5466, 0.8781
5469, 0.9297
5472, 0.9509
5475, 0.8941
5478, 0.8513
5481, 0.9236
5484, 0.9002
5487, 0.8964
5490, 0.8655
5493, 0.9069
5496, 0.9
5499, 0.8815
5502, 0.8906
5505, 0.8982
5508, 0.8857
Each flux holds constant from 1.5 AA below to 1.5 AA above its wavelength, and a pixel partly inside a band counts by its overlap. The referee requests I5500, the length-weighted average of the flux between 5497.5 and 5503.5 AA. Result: 0.886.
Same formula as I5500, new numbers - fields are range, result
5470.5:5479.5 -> 0.899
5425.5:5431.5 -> 0.897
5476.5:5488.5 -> 0.893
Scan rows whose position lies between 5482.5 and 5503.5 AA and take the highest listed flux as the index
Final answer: 0.9069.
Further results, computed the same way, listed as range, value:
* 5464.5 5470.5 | 0.9297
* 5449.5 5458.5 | 0.9435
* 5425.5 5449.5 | 0.9689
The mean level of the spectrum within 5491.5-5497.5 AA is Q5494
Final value 0.903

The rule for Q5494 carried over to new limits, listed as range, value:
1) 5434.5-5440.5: 0.901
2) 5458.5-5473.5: 0.909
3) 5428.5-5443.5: 0.909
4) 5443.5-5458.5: 0.902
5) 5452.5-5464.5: 0.894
